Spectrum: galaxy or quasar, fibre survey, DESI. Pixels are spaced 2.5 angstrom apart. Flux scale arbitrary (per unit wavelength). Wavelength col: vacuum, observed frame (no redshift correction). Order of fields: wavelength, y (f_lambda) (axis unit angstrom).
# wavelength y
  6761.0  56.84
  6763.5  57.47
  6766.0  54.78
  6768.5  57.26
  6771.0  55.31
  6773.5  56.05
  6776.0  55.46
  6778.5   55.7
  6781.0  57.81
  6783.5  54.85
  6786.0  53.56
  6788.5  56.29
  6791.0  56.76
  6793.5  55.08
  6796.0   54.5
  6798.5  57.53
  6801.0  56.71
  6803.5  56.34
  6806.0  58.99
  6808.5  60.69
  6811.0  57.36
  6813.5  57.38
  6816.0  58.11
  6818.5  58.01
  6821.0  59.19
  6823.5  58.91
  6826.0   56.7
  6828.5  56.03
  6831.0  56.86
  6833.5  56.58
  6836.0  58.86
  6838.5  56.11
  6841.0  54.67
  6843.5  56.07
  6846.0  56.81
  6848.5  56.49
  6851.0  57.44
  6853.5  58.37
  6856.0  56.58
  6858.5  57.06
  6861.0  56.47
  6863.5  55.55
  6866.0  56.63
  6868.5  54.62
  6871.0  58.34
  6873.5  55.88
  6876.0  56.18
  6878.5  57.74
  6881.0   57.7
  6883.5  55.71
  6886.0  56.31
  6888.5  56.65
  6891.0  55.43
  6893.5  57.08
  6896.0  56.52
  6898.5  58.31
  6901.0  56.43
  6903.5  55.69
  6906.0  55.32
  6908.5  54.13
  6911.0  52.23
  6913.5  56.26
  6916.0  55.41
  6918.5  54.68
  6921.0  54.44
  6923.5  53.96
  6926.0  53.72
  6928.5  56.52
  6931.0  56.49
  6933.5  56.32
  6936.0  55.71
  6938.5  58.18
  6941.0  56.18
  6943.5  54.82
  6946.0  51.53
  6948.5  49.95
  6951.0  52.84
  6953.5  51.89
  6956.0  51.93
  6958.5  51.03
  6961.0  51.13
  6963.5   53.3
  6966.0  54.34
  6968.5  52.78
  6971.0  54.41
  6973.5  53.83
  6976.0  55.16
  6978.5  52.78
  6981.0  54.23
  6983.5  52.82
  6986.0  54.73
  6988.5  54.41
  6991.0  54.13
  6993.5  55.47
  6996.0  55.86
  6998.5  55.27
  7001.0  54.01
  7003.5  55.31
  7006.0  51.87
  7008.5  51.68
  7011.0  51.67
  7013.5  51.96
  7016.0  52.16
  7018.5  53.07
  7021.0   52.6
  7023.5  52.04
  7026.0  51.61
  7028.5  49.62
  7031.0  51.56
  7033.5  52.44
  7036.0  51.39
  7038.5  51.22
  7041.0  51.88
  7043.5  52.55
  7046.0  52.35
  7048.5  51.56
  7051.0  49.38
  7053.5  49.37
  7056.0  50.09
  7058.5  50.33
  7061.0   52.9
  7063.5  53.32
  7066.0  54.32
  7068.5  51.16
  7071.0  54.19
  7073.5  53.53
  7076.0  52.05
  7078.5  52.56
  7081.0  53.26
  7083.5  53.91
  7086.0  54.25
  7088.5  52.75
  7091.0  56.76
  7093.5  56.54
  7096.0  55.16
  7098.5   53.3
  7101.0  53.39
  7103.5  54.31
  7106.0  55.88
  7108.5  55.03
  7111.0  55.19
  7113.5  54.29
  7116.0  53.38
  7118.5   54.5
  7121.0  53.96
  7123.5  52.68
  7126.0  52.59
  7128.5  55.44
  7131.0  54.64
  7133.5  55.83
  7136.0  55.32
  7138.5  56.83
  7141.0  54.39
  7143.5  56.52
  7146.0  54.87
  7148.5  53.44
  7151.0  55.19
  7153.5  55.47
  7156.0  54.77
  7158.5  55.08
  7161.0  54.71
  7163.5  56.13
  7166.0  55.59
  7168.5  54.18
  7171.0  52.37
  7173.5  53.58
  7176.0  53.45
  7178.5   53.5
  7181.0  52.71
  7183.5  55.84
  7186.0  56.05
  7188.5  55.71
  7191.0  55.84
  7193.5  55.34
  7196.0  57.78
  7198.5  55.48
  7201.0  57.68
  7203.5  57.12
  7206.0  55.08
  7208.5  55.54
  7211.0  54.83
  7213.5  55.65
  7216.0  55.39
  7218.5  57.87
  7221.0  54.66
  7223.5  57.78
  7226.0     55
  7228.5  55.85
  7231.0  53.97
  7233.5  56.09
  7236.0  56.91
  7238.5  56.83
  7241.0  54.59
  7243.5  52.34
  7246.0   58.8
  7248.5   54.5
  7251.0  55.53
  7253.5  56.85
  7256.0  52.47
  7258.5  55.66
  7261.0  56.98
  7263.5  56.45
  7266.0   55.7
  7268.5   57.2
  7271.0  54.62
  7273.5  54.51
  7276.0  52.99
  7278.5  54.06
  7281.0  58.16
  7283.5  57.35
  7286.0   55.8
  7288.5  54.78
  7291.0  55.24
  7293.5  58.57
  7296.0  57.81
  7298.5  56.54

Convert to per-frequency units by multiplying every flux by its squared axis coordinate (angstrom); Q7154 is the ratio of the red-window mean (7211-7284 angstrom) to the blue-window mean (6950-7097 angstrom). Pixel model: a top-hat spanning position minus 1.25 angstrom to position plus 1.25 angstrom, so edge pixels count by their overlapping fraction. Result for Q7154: 1.12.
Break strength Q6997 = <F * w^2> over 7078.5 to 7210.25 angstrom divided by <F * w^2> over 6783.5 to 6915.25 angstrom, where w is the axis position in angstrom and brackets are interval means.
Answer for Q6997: 1.05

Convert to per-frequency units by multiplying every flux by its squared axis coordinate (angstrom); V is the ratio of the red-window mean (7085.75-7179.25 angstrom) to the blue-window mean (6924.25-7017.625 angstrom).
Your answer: 1.1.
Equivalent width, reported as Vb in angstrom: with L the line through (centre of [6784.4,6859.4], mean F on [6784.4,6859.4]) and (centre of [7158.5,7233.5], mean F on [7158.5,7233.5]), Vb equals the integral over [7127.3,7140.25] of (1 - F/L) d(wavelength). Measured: 0.0 angstrom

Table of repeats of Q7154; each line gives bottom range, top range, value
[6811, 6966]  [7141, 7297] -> 1.09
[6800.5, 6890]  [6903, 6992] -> 0.98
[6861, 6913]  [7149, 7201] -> 1.06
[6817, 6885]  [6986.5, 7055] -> 0.97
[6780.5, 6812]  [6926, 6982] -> 1.00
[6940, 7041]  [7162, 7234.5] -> 1.11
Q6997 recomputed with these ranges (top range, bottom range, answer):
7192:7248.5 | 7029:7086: 1.12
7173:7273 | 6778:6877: 1.10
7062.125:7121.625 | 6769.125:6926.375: 1.03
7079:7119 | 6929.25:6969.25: 1.06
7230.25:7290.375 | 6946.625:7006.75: 1.13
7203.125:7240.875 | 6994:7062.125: 1.13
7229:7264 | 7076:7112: 1.07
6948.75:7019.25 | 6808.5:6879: 0.97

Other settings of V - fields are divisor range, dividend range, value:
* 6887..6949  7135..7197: 1.07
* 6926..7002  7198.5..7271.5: 1.11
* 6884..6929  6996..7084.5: 0.98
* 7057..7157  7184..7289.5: 1.07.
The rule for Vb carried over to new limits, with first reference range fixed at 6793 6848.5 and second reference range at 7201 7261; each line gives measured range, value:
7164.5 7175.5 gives 0.4 angstrom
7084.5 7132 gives 1.5 angstrom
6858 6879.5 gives 0.2 angstrom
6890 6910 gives 0.3 angstrom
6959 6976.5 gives 1.0 angstrom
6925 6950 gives 0.8 angstrom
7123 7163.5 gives 0.8 angstrom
